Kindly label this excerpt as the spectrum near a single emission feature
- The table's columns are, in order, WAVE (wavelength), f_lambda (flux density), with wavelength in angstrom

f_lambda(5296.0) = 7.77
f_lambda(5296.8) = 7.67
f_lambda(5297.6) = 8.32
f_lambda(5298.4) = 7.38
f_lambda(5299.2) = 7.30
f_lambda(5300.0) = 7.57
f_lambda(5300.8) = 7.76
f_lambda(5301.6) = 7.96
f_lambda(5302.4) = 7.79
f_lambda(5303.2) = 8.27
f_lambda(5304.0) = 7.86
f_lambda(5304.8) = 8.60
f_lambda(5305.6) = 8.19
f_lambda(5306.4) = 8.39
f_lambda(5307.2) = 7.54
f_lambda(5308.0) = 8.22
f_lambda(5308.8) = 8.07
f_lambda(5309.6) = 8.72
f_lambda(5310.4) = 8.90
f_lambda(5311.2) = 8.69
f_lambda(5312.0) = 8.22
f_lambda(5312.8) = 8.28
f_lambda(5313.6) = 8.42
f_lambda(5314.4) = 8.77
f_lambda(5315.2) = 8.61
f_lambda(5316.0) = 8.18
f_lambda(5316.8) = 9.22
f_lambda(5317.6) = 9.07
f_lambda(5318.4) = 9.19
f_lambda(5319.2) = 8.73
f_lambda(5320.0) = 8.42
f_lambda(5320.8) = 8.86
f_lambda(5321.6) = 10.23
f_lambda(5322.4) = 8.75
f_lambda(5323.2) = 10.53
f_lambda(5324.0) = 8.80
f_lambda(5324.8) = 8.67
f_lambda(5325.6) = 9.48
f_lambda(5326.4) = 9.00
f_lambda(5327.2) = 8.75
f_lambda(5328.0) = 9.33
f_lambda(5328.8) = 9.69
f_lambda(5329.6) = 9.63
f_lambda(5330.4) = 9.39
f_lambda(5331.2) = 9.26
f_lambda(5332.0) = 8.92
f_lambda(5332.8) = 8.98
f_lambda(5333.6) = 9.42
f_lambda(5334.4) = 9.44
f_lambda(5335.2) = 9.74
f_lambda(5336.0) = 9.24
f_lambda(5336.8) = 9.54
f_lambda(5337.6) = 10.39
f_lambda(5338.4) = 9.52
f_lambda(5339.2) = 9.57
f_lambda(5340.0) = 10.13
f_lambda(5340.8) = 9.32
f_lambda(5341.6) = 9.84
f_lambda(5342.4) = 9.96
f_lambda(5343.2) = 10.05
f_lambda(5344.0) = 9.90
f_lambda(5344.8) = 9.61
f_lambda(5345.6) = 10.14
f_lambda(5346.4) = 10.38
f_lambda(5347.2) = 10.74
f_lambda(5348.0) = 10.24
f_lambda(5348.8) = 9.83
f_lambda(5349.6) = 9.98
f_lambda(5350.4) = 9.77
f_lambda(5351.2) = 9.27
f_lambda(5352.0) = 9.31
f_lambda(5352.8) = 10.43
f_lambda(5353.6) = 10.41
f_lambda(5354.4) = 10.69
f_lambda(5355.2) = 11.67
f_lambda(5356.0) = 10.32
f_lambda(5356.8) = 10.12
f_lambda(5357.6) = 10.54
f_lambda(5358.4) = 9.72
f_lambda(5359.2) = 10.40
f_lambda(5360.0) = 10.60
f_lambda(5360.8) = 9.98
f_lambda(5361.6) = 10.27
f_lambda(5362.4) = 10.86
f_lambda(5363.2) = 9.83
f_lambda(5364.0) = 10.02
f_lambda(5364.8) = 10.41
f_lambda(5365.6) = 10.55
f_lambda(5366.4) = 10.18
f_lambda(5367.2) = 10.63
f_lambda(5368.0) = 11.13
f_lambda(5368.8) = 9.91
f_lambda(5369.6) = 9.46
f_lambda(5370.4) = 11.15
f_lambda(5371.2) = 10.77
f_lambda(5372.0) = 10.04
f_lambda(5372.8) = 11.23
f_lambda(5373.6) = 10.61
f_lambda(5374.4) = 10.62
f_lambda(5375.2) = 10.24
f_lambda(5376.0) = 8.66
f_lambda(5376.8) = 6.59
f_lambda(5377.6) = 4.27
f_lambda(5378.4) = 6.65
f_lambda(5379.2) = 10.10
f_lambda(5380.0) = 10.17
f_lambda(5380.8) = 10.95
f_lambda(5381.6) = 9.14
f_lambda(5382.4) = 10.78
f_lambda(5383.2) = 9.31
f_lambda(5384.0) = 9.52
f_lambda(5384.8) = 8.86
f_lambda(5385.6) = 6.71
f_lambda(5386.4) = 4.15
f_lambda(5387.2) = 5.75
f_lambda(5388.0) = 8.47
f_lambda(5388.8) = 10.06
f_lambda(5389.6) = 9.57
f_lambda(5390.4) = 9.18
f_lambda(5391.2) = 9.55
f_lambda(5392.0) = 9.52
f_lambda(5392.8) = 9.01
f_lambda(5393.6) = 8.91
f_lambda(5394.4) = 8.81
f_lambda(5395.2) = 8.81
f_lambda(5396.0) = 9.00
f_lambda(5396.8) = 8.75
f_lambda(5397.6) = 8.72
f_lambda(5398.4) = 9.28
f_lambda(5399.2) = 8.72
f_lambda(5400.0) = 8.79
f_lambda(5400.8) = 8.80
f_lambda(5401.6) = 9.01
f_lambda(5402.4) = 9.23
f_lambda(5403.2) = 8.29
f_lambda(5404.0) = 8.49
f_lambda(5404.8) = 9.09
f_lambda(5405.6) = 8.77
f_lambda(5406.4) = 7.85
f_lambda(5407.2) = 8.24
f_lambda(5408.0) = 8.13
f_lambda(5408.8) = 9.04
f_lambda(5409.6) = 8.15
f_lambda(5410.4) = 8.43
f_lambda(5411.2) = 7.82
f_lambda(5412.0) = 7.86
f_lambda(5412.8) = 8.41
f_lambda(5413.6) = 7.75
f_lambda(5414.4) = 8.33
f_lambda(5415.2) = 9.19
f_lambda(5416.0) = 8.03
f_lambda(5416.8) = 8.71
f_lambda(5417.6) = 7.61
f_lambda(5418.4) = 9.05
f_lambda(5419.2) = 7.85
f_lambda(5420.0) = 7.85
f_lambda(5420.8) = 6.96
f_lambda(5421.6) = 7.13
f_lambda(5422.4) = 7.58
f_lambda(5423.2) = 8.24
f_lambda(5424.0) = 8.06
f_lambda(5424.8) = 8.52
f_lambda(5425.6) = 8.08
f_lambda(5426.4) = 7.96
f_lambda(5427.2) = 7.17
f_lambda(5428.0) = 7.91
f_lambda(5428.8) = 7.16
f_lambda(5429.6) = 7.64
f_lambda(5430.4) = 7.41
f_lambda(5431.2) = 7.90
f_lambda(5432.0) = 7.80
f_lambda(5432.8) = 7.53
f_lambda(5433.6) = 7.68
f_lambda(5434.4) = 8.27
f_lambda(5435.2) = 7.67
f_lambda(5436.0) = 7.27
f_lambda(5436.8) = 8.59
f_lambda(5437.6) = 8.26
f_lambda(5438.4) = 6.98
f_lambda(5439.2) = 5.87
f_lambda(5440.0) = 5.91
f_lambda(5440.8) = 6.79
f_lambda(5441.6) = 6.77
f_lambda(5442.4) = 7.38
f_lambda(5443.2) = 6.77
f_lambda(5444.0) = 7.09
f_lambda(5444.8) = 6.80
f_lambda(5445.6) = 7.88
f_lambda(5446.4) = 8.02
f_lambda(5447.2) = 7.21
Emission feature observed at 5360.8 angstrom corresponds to C IV 1549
